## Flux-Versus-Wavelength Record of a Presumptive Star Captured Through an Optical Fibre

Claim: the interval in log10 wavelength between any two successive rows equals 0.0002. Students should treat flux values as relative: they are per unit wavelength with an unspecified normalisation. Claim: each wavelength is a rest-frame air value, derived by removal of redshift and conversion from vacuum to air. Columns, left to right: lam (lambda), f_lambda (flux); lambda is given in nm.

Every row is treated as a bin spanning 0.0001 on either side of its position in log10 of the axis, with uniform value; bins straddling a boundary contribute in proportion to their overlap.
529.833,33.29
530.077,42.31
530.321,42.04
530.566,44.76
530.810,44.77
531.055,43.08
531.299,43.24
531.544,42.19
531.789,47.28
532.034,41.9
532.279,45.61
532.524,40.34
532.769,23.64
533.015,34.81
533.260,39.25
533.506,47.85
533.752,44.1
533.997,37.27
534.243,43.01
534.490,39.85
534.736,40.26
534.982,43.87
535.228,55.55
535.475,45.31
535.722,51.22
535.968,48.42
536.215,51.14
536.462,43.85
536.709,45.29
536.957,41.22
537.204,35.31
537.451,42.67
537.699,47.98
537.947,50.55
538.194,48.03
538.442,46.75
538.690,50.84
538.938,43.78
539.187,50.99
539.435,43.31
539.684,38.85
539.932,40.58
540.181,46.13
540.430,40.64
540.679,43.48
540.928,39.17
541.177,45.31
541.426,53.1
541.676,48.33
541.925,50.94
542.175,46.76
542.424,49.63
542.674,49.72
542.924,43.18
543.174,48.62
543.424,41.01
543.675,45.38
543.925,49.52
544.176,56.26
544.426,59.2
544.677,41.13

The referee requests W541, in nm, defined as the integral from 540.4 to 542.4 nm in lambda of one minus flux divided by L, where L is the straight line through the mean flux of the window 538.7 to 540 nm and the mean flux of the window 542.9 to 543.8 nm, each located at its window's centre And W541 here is -0.09 nm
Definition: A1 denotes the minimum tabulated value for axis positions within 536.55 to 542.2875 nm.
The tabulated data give 35.31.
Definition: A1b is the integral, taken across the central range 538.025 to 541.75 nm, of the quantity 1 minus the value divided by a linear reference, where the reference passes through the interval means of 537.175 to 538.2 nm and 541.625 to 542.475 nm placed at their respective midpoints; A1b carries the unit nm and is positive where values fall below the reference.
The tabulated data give 0.15 nm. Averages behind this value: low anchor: 45.5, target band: 45.3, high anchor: 49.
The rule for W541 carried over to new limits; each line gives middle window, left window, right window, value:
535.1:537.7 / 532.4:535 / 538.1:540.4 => -0.25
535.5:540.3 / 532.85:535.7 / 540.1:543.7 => -0.13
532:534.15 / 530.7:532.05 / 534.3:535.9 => 0.26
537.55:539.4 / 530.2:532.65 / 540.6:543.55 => -0.10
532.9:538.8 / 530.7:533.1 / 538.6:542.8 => -0.23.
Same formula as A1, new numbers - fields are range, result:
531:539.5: 23.64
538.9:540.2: 38.85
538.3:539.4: 43.78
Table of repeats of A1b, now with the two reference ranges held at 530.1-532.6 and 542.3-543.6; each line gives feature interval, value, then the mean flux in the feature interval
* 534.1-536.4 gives -0.10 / 46.4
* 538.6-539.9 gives 0.01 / 45.1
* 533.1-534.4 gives 0.06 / 42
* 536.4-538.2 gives 0.03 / 44.1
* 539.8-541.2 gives 0.11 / 42.3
